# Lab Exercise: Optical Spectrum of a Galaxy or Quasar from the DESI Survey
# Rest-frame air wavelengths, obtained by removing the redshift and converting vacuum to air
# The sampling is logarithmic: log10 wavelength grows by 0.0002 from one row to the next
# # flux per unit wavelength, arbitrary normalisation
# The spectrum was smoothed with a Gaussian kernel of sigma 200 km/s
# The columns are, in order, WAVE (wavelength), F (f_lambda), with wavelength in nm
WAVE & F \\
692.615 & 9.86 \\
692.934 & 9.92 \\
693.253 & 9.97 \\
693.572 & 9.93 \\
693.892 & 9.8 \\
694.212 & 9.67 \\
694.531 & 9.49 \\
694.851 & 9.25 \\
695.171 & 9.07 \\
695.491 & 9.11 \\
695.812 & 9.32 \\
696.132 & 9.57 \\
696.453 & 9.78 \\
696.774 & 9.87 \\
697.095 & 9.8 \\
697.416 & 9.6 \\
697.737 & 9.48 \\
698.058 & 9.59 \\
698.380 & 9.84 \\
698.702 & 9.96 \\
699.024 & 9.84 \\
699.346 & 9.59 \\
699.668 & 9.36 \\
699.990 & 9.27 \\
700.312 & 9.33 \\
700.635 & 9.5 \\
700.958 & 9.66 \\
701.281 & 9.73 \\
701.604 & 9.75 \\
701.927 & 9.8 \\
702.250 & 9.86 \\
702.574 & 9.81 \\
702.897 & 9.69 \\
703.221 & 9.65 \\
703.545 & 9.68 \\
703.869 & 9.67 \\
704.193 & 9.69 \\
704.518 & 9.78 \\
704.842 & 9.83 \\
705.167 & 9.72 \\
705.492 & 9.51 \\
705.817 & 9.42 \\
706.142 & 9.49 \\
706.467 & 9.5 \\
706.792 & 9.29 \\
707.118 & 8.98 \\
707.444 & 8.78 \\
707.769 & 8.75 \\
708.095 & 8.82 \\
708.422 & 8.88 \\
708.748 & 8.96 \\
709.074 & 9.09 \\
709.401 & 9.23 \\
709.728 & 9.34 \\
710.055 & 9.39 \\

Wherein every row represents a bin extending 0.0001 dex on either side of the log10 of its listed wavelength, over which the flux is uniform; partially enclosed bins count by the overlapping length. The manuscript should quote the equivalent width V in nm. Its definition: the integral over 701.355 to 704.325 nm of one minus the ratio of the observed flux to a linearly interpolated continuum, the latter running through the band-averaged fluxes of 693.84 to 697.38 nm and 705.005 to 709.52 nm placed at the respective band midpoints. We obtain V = -0.14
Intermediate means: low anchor 9.52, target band 9.74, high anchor 9.17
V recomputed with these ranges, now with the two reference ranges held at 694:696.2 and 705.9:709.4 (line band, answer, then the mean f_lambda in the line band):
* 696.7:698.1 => -0.05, 9.67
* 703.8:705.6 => -0.11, 9.71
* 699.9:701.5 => -0.05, 9.52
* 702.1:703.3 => -0.08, 9.76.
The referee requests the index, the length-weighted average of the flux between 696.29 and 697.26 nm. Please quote 9.81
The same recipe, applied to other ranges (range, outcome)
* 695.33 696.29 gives 9.33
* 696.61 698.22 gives 9.67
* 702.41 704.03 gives 9.7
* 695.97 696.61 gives 9.68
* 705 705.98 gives 9.55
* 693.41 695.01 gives 9.63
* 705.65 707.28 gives 9.34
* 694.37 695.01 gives 9.38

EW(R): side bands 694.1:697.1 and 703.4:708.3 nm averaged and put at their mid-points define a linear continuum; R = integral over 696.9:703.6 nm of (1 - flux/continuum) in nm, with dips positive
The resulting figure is -0.16 nm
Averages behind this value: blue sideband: 9.48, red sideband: 9.39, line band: 9.66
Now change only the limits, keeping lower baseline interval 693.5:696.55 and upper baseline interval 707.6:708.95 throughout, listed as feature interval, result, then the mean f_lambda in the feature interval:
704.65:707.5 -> -0.143 nm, 9.42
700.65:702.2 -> -0.091 nm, 9.72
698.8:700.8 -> -0.052 nm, 9.5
